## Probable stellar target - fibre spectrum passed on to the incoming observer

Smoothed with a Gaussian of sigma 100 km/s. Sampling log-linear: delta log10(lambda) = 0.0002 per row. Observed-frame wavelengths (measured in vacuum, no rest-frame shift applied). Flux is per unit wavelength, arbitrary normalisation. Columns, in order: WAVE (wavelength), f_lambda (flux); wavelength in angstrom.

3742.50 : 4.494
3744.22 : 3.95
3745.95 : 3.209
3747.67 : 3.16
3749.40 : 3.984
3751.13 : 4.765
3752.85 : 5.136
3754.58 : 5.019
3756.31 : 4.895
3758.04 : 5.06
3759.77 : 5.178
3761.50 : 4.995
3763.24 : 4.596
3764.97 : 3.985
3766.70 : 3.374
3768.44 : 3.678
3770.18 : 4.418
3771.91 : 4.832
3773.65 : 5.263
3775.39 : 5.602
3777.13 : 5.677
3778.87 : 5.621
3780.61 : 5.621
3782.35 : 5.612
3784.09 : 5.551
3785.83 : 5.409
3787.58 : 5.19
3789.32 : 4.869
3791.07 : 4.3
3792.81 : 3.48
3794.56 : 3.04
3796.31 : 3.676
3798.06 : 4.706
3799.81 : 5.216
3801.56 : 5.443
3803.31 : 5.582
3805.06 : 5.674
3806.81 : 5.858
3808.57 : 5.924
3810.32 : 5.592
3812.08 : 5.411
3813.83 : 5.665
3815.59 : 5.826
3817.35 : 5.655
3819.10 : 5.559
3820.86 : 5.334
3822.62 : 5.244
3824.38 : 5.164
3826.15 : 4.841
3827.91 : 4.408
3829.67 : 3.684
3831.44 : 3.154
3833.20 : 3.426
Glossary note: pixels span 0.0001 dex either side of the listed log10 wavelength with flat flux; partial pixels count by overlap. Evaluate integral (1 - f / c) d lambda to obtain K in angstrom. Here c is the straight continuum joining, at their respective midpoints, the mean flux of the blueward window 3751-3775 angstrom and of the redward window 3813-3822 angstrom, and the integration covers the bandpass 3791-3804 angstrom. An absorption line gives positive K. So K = 2.1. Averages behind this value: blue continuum 4.67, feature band 4.42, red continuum 5.6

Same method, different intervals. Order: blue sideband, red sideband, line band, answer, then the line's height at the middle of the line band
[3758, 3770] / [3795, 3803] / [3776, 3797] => -1.2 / 4.59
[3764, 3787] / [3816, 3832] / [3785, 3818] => -1.2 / 4.9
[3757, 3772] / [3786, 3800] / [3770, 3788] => -4.1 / 4.38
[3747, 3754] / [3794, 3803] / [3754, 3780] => -2.5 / 4.4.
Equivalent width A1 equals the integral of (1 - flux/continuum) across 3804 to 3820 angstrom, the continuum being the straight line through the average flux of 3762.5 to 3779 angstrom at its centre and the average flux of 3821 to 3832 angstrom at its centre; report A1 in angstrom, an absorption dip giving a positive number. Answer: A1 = -4.0 angstrom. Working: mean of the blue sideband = 4.67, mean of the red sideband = 4.51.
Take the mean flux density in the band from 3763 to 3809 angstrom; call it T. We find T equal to 4.89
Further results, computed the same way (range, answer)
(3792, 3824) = 5.17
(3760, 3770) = 4.21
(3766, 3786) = 5.06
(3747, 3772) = 4.47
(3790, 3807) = 4.65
